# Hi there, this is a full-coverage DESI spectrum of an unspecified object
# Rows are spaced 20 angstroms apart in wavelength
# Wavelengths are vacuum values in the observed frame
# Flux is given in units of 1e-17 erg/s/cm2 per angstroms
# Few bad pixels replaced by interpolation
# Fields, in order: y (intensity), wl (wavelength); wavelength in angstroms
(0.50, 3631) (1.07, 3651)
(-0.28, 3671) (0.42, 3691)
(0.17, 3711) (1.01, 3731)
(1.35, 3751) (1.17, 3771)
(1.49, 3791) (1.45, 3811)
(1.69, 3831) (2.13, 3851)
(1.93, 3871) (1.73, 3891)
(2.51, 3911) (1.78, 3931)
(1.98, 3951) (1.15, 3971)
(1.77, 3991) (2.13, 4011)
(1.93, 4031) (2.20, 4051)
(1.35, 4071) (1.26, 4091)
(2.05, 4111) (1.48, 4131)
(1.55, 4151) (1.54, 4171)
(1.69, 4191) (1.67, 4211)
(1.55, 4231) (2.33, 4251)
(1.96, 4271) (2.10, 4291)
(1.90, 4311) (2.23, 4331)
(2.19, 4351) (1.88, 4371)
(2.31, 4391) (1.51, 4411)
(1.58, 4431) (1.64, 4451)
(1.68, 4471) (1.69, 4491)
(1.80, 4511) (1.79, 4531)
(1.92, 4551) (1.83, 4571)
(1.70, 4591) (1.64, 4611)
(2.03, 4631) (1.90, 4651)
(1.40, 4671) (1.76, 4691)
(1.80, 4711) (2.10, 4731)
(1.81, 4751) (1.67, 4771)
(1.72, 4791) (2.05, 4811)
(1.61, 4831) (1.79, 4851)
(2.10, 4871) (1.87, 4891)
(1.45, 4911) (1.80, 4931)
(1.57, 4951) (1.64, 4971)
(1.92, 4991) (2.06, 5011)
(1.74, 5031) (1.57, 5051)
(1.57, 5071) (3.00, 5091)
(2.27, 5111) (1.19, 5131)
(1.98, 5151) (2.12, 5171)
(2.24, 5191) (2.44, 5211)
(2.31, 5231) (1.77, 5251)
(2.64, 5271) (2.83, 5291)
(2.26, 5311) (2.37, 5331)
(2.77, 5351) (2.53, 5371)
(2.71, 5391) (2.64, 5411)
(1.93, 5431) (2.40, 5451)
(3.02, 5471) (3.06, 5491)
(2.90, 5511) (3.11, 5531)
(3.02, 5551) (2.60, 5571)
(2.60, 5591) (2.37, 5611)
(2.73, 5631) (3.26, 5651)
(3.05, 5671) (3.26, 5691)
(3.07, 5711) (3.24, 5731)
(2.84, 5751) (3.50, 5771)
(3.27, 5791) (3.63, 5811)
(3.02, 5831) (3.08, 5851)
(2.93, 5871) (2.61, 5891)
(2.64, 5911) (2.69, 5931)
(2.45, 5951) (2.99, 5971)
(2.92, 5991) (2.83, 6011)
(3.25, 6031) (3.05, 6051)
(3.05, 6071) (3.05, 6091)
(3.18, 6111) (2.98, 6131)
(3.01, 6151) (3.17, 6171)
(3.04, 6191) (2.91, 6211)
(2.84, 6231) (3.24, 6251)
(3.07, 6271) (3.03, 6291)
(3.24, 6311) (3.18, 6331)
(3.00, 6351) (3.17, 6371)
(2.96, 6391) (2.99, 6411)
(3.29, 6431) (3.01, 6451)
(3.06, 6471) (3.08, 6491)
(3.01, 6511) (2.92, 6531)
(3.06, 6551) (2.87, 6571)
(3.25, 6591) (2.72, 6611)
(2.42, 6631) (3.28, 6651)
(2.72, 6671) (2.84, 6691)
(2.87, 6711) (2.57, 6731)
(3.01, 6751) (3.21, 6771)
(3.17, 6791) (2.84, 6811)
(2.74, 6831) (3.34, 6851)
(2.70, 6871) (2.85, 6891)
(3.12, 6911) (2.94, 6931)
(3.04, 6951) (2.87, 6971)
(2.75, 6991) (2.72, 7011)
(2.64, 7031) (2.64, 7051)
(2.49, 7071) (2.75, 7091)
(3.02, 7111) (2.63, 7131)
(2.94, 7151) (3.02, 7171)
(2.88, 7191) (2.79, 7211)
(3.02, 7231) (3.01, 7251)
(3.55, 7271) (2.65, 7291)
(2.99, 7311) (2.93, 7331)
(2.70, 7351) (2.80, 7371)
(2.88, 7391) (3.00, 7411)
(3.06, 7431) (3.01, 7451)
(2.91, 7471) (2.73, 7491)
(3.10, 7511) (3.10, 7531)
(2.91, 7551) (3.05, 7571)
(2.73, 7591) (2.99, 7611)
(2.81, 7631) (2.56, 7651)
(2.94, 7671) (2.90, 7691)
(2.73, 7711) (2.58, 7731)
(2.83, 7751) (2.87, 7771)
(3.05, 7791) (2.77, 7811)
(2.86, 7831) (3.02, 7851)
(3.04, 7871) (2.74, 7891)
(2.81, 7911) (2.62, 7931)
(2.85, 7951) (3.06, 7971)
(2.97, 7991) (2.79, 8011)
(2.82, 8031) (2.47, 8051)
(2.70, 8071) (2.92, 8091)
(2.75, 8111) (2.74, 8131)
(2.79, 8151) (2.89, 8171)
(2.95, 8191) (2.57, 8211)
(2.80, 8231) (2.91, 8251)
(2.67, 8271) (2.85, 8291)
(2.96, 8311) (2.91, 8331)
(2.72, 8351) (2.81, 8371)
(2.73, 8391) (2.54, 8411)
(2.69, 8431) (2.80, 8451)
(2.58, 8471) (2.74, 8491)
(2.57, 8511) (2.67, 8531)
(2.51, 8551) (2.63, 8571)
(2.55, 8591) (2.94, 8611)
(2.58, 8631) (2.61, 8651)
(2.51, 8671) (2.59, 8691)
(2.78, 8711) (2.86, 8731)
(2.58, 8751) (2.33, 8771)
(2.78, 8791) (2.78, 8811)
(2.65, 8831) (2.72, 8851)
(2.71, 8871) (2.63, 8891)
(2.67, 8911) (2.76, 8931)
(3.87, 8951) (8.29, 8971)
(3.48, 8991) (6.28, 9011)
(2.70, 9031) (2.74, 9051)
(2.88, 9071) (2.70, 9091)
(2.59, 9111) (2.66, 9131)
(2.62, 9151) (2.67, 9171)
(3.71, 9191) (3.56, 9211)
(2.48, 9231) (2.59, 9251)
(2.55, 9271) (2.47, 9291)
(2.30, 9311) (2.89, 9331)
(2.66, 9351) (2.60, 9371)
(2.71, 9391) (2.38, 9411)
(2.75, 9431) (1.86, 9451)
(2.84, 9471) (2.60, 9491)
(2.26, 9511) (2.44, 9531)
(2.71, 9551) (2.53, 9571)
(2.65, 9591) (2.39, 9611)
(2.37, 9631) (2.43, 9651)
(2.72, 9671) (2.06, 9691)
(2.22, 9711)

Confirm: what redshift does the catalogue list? 0.368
